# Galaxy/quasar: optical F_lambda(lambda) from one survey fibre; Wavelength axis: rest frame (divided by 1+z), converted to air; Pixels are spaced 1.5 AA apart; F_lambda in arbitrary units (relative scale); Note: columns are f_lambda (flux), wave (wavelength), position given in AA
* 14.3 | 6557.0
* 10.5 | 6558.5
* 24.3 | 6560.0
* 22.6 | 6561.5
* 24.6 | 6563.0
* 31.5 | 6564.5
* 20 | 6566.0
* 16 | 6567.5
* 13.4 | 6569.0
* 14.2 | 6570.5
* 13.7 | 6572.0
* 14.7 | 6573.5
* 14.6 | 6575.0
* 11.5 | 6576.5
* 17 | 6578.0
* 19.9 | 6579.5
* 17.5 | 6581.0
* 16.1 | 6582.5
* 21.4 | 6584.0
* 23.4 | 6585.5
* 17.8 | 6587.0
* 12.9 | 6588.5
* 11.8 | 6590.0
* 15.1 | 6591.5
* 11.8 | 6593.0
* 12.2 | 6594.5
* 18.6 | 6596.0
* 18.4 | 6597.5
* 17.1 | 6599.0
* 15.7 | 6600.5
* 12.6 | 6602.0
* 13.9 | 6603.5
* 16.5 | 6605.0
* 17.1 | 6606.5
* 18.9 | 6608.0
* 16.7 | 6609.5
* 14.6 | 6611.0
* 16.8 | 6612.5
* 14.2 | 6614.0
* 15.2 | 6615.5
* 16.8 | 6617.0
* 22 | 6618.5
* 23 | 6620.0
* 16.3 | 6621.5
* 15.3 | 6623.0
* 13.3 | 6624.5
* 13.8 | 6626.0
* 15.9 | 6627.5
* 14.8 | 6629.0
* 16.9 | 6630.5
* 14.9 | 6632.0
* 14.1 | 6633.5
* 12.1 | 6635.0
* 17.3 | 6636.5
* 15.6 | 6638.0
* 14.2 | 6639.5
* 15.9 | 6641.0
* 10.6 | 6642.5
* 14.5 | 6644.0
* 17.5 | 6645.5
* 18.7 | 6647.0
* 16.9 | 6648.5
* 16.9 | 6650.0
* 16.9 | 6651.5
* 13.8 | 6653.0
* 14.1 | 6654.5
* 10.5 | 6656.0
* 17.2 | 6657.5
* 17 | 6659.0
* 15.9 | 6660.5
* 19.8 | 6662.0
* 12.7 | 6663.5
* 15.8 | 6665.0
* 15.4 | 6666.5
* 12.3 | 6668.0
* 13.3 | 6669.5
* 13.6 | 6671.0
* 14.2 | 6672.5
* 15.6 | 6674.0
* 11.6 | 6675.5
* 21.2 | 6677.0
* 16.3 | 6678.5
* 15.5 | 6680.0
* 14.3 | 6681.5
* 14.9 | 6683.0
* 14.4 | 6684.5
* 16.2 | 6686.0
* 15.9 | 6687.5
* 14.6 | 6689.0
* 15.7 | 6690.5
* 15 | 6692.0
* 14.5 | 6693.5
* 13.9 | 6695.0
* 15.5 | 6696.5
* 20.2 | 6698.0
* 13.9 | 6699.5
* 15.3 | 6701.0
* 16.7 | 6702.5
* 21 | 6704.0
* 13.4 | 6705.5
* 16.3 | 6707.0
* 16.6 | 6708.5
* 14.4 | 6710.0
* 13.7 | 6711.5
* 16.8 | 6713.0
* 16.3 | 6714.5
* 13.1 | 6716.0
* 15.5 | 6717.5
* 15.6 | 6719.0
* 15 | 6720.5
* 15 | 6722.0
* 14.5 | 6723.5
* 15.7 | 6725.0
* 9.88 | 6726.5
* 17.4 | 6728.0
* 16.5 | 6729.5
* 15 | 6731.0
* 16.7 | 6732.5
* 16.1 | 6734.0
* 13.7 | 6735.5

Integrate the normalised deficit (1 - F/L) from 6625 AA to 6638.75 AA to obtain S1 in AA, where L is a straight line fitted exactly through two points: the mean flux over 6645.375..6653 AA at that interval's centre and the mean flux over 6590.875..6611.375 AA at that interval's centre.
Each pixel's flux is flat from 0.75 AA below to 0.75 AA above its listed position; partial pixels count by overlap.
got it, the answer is 1.27 AA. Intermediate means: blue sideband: 15.7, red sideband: 17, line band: 15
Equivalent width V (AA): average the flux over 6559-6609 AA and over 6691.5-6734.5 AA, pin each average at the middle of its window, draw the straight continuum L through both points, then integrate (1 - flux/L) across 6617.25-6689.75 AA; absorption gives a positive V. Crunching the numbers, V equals 3.4 AA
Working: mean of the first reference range 17.1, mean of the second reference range 15.5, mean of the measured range 15.5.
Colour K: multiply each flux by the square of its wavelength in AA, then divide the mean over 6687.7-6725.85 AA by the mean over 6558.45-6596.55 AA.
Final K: 0.93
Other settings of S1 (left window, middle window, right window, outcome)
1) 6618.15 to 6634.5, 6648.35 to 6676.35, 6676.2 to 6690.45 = 1.9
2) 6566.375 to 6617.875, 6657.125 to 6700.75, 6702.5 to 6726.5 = 0.4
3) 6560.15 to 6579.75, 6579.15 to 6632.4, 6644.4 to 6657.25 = 2.2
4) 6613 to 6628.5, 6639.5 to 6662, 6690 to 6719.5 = 0.9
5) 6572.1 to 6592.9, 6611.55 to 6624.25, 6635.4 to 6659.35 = -1.2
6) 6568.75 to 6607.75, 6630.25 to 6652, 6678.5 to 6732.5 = 0.2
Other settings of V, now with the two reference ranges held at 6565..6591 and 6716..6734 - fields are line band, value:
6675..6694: 0.0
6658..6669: 0.1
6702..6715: -0.7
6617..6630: -0.7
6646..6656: 0.0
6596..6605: 0.2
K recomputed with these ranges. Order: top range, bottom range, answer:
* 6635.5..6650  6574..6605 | 1.00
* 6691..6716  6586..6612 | 1.05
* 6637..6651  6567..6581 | 1.06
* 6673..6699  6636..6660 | 1.02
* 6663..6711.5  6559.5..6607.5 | 0.92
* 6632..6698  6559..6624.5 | 0.91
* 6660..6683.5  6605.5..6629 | 0.93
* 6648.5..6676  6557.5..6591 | 0.87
